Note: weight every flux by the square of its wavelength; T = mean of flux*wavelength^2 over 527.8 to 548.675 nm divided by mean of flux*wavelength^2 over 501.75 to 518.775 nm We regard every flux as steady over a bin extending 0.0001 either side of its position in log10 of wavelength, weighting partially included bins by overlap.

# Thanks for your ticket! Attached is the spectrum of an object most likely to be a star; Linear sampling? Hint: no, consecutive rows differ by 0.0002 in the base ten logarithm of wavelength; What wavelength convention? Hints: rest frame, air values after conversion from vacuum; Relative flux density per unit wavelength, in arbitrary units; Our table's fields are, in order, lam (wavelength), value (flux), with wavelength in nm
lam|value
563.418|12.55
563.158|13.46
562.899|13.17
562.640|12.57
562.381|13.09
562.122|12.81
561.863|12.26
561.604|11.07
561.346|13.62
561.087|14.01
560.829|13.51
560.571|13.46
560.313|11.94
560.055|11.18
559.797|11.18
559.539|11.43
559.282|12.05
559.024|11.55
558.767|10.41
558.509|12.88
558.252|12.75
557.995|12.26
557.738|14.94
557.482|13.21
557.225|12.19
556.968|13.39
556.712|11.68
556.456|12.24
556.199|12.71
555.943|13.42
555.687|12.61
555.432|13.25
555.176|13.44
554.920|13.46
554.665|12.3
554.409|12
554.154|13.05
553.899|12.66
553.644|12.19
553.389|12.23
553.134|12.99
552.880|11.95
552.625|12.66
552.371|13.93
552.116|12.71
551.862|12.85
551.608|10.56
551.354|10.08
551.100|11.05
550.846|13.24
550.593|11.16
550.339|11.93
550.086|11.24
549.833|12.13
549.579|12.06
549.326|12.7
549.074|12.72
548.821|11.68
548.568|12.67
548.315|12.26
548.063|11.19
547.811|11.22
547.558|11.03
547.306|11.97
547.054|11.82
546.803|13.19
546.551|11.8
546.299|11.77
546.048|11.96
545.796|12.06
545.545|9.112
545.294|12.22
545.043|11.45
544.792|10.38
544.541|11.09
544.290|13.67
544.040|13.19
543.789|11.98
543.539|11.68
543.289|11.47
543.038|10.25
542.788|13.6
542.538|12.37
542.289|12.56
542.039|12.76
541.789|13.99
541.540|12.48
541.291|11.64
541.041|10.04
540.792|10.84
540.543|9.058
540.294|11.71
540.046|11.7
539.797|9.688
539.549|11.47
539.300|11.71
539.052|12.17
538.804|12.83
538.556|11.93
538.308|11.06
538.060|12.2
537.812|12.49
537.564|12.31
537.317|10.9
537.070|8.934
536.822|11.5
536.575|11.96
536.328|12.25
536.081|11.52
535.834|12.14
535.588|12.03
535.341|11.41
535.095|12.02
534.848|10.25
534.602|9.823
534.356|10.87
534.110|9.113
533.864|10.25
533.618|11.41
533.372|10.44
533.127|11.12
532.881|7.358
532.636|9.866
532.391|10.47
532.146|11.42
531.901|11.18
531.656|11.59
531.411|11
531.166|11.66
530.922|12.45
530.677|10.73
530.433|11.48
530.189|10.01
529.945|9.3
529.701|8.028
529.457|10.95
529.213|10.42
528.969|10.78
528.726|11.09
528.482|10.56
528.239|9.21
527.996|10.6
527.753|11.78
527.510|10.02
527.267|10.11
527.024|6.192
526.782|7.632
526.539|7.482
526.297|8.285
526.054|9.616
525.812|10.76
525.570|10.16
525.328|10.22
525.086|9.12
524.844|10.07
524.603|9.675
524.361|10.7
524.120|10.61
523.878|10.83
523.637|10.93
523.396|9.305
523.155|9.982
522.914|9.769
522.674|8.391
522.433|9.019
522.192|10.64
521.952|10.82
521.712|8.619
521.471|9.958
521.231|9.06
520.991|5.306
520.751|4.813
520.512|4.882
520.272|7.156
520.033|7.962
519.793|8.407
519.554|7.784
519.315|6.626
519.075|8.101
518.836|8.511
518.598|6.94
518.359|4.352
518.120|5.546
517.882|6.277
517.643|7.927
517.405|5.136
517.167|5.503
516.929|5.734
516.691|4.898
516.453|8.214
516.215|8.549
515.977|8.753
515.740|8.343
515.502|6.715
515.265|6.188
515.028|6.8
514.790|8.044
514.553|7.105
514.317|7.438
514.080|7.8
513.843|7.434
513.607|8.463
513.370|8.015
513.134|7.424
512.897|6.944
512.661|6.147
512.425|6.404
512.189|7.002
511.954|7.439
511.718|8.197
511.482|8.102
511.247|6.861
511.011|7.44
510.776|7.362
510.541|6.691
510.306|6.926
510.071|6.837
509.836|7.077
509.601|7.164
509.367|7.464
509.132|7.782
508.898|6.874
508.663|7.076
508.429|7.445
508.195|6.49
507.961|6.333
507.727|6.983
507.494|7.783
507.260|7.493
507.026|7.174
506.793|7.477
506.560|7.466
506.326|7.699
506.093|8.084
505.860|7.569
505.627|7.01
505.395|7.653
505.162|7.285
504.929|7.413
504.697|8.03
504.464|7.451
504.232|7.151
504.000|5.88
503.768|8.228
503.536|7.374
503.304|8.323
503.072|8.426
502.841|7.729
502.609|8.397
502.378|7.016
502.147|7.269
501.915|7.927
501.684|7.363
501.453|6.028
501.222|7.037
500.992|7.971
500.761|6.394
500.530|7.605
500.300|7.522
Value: 1.7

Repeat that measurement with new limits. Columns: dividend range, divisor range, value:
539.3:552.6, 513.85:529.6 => 1.53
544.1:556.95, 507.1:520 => 1.95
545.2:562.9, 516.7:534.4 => 1.49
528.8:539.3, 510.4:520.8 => 1.67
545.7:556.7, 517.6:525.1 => 1.63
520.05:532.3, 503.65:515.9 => 1.41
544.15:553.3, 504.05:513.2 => 1.91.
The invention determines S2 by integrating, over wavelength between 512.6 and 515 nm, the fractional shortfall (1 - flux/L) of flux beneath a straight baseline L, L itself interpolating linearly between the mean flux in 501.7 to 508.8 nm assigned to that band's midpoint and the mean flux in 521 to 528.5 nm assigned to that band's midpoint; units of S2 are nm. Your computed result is 0.26 nm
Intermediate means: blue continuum 7.45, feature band 7.49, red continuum 9.6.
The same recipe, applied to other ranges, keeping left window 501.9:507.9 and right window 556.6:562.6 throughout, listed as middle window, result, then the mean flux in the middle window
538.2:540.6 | -0.169 nm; 11.4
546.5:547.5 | -0.071 nm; 12.2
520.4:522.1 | 0.249 nm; 7.7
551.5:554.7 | -0.160 nm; 12.5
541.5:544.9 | -0.390 nm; 12.2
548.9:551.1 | -0.088 nm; 12.1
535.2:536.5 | -0.195 nm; 11.9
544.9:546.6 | -0.035 nm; 11.5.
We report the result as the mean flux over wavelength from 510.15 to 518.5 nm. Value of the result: 7.03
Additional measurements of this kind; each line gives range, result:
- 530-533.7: 10.8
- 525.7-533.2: 10.1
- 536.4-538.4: 11.4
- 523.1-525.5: 10.1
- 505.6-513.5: 7.25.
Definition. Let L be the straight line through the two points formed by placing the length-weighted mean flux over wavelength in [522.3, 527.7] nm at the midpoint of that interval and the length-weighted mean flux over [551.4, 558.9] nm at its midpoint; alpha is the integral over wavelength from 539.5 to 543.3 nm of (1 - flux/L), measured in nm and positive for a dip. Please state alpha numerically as -0.134 nm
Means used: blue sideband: 9.52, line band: 11.6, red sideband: 12.6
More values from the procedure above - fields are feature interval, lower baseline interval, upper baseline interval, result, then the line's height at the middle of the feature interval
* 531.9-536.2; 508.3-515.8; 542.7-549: -0.20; 10.2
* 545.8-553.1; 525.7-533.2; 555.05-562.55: -0.13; 11.8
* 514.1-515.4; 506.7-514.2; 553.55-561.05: 0.10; 7.74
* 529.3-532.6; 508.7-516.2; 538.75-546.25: -0.24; 10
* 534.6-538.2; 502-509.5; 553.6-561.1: -0.35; 10.5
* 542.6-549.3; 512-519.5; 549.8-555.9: -0.29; 11.4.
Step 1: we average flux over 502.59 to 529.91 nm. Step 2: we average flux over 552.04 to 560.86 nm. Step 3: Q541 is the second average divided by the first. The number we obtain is 1.6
